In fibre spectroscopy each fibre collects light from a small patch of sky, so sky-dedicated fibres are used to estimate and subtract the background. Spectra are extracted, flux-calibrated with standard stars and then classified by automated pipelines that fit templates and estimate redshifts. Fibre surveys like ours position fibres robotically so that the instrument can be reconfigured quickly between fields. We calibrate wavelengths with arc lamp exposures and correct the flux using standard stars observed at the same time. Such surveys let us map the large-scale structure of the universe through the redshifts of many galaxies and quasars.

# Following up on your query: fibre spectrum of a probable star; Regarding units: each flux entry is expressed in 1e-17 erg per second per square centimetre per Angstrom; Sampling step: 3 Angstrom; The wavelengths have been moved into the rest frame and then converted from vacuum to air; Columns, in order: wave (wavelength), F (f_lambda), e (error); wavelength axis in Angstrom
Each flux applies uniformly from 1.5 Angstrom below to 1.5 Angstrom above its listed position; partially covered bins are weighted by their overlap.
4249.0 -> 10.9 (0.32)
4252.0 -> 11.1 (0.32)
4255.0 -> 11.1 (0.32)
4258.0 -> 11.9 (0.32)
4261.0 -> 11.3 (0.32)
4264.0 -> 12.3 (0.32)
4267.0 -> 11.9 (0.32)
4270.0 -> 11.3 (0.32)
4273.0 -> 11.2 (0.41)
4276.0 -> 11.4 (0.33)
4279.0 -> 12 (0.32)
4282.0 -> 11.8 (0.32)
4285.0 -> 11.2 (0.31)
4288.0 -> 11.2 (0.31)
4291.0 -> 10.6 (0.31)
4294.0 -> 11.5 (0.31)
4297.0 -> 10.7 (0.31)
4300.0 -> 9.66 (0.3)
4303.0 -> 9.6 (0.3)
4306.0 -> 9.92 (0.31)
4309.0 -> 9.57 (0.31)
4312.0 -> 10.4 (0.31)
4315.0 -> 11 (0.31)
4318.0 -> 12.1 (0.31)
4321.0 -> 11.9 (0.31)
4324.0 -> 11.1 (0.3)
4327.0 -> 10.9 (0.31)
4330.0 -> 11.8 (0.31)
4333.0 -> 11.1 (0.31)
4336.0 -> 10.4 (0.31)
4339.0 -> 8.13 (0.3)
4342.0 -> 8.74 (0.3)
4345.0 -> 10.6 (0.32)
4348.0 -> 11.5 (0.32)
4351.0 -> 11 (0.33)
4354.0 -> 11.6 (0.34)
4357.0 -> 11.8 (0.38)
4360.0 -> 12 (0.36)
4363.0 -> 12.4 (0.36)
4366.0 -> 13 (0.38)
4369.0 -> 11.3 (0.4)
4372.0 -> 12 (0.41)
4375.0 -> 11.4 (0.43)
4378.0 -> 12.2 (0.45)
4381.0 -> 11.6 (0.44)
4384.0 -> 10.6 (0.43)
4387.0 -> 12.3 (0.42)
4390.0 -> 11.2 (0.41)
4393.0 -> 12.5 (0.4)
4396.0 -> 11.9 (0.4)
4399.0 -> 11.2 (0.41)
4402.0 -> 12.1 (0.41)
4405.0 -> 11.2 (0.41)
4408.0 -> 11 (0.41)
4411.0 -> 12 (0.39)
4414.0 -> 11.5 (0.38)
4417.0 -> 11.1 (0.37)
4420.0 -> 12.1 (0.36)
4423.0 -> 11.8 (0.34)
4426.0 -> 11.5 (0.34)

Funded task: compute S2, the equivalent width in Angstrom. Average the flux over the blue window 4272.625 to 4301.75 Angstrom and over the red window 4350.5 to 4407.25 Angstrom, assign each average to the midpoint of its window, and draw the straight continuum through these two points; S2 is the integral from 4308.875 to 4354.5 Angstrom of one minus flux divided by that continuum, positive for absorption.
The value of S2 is 2.7 Angstrom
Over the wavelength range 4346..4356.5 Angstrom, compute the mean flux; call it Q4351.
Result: 11.4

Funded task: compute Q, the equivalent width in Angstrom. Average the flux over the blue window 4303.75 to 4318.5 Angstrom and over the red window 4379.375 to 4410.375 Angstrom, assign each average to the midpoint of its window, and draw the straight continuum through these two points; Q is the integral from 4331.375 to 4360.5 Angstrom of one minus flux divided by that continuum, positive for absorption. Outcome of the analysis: 0.7 Angstrom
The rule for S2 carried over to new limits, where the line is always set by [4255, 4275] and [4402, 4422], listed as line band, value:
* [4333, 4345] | 2.1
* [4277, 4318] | 2.9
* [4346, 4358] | 0.1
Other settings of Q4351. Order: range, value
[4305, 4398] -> 11.2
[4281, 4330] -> 10.8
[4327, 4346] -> 10.2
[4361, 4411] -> 11.8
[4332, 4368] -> 11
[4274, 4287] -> 11.6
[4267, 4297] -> 11.3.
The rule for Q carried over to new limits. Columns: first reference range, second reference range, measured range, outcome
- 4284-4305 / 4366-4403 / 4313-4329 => -0.65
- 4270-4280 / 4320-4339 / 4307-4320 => 0.37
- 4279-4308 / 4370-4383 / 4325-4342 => 1.33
